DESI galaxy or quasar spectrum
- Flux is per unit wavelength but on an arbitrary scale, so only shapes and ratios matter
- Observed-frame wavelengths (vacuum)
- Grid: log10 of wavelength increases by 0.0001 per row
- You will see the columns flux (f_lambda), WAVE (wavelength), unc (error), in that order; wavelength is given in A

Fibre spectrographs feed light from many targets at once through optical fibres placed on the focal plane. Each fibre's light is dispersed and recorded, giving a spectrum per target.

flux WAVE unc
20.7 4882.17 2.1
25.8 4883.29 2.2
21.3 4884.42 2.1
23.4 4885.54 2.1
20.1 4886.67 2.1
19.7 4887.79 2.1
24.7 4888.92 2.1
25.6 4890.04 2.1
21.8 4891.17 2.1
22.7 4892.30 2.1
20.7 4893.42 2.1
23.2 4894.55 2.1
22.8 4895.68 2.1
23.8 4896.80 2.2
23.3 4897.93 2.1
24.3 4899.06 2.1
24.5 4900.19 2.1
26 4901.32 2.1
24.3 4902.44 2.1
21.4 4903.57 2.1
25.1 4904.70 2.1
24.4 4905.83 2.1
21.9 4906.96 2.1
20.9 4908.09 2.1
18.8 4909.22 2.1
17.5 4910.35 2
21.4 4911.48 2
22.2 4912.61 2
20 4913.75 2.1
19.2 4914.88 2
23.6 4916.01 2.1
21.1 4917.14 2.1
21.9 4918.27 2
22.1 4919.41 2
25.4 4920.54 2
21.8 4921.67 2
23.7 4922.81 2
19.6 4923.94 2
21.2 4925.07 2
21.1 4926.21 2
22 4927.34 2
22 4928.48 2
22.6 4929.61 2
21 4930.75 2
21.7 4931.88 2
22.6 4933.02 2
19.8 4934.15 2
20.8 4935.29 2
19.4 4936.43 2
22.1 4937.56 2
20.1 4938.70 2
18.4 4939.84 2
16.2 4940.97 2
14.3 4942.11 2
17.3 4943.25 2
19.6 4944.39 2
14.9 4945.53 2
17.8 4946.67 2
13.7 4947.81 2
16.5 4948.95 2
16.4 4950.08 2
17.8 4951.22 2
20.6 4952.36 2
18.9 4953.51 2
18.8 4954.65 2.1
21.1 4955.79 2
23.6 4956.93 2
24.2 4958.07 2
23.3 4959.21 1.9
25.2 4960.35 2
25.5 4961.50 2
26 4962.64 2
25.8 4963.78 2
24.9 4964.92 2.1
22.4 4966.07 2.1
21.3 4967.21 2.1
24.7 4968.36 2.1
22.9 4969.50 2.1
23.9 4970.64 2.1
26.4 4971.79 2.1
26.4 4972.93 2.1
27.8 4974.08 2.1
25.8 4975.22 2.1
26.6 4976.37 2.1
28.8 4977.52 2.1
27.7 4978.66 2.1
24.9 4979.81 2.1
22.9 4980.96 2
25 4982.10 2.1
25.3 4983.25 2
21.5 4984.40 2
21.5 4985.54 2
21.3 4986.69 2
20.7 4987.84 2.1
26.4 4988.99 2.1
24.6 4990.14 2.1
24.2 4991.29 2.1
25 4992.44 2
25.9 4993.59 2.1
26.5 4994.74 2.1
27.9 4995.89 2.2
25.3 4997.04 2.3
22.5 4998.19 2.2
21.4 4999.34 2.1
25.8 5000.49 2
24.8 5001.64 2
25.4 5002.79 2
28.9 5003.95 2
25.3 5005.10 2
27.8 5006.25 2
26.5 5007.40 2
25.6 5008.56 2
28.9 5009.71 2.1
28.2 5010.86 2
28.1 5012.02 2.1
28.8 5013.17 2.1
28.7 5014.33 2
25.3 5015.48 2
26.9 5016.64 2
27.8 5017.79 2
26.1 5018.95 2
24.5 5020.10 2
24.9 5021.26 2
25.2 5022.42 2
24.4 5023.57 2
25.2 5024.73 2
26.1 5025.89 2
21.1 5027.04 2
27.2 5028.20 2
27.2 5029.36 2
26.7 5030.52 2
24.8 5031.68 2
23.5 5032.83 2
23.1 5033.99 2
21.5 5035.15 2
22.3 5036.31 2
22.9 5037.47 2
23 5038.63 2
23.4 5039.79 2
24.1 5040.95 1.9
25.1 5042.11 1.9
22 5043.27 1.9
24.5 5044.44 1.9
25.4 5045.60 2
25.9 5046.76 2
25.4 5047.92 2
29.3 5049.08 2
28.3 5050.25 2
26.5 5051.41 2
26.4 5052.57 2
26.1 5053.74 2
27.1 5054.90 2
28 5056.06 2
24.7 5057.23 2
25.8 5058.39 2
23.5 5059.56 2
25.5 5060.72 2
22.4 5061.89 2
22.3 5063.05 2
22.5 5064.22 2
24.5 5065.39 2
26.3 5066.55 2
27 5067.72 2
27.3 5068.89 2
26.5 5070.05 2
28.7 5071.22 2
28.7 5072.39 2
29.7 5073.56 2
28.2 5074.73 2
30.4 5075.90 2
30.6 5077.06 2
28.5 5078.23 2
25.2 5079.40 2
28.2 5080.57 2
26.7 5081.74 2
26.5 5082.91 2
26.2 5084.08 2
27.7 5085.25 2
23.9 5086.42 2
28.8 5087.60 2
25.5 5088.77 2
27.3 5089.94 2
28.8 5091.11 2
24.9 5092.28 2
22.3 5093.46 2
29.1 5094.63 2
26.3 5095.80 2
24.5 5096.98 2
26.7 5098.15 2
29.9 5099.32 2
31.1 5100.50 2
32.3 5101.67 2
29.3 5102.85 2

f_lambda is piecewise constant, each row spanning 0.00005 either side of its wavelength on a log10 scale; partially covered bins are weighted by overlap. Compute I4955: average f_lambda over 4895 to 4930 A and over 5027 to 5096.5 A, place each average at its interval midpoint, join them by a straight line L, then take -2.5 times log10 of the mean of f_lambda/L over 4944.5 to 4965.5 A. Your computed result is 0.12 mag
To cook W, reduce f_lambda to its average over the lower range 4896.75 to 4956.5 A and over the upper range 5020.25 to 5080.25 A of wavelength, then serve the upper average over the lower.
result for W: 1.2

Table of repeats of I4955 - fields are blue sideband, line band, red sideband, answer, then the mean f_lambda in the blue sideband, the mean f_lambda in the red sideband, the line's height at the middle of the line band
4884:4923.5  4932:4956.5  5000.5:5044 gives 0.26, 22.4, 25.4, 23.4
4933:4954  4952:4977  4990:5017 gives -0.14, 18.2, 26.2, 21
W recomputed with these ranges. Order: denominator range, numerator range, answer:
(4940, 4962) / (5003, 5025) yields 1.39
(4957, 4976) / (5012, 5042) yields 1.01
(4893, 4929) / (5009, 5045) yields 1.13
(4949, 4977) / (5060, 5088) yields 1.15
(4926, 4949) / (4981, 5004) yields 1.26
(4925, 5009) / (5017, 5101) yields 1.14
